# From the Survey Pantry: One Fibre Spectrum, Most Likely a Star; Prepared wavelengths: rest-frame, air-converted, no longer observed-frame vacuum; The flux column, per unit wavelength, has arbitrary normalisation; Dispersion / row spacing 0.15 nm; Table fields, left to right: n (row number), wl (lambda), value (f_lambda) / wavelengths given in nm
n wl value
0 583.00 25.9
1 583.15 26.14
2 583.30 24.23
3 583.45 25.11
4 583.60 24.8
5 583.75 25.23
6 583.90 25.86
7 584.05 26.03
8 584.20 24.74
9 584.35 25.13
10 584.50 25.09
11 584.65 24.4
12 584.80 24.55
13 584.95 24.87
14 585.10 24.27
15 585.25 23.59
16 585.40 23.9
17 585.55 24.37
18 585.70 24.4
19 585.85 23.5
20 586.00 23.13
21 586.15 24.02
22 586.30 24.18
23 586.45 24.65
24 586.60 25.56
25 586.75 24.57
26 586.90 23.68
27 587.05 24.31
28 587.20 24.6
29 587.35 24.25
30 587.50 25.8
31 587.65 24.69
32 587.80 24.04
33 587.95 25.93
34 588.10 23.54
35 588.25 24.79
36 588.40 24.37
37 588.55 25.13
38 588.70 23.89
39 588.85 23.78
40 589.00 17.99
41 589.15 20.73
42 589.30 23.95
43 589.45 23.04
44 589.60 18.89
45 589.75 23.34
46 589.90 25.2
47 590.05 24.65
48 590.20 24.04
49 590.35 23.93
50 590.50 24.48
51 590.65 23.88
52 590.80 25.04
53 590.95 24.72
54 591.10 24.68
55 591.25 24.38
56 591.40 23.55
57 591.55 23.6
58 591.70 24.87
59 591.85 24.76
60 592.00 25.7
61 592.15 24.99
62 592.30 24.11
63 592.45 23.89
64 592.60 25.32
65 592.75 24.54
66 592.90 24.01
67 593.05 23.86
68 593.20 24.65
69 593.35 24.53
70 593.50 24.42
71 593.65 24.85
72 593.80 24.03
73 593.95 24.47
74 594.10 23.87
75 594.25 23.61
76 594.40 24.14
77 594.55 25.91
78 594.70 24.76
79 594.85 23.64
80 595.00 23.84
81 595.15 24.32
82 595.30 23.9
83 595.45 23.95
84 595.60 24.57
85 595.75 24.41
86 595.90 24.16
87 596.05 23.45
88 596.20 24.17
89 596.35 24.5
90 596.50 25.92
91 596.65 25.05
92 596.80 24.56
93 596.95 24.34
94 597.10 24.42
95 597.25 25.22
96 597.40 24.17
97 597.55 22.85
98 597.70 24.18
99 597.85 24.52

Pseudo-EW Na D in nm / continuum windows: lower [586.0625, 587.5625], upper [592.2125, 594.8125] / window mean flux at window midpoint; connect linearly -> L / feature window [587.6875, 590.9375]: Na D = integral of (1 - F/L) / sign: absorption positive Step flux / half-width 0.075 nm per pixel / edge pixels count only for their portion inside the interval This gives 0.12 nm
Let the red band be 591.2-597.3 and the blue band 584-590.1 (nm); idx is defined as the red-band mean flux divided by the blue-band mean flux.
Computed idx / 1.0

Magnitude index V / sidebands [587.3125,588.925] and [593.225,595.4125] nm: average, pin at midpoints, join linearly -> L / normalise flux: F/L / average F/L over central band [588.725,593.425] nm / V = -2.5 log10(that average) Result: 0.03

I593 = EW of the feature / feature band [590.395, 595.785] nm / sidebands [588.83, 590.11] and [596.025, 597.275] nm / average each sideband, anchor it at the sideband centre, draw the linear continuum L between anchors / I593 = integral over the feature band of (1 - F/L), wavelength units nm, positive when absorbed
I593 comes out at -0.210 nm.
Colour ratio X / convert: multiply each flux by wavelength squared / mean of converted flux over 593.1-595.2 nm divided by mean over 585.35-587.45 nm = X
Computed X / 1.0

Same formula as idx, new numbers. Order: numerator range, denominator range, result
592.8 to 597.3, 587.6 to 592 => 1.02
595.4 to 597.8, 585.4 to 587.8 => 1.00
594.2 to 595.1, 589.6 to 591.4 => 1.01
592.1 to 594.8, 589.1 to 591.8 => 1.03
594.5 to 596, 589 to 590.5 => 1.06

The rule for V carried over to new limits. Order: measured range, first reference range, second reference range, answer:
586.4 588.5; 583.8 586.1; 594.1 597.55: -0.01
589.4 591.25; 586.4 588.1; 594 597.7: 0.03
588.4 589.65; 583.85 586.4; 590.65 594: 0.10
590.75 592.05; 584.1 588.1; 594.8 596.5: -0.01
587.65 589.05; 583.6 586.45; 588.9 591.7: 0.00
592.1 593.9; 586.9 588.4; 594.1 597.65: 0.00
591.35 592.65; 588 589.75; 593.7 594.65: -0.04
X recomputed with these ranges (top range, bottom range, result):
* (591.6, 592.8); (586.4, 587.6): 1.02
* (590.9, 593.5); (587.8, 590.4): 1.06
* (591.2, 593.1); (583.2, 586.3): 1.02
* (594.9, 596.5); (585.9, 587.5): 1.02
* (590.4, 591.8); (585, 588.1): 1.02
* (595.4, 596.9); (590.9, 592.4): 1.01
